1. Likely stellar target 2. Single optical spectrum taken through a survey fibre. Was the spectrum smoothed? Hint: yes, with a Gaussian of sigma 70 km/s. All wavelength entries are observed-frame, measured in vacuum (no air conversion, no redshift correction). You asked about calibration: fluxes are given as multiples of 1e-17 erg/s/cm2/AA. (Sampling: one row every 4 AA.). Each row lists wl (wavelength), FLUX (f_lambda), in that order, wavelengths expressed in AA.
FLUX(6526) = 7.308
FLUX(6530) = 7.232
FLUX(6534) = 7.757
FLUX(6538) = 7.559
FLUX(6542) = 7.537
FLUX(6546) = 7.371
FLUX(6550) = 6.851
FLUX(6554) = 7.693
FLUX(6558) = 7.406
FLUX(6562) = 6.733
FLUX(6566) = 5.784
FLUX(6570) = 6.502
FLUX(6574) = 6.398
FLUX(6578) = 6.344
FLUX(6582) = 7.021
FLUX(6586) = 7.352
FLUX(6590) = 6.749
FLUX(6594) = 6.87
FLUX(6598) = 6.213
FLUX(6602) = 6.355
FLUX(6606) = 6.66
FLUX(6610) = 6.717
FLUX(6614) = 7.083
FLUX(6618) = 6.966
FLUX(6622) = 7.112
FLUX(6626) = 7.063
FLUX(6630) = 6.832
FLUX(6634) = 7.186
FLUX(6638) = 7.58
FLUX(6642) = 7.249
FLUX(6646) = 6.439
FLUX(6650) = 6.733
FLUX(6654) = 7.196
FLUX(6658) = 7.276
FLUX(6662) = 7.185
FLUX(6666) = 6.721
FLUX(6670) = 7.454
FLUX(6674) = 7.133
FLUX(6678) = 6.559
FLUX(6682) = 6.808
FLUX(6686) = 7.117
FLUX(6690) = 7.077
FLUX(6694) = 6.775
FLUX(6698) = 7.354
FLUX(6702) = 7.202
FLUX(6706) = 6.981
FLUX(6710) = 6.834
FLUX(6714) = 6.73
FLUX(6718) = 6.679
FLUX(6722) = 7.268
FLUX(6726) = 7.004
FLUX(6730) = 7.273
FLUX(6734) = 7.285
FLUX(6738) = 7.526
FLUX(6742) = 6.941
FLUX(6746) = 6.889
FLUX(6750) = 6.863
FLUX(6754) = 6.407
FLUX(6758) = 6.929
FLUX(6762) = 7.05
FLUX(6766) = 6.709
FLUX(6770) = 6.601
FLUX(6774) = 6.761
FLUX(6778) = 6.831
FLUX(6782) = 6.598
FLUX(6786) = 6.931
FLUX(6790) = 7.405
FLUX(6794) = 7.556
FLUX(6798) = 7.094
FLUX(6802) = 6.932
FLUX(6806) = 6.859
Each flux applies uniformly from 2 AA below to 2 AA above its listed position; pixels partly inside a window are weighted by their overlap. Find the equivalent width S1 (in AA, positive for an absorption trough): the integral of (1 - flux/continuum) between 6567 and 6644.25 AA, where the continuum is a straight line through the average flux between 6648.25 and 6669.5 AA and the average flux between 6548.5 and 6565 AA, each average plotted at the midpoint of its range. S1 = 2.6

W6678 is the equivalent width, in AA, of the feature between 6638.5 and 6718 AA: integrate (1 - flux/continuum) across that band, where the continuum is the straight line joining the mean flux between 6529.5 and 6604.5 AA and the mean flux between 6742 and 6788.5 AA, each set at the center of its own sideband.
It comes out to -1.7 AA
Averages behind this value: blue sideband 6.93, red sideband 6.79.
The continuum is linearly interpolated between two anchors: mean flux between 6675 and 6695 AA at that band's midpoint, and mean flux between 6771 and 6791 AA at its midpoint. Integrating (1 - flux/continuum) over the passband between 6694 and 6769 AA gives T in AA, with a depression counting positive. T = -1.19 AA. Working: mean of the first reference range 6.89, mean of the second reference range 6.87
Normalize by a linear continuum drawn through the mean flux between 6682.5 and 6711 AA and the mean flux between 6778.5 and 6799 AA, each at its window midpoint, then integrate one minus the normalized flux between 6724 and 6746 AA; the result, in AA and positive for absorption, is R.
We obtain -0.3 AA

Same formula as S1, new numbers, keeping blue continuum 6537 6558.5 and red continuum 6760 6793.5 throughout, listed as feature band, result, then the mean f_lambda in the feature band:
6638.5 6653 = 0.54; 6.91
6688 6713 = 0.12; 7.02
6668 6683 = 0.24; 7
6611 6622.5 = 0.36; 7.02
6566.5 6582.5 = 1.93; 6.45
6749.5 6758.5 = 0.34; 6.68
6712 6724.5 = 0.22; 6.9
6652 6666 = 0.01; 7.15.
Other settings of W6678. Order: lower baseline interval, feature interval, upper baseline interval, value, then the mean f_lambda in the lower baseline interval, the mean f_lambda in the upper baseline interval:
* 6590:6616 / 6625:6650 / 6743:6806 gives -1.2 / 6.66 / 6.9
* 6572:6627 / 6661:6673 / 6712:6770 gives -0.4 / 6.77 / 6.96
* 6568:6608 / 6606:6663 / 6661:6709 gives -1.7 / 6.65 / 7.02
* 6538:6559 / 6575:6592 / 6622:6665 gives 1.0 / 7.39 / 7.07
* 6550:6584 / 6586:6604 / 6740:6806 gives 0.3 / 6.74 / 6.9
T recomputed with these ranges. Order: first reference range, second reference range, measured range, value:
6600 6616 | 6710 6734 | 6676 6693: 0.1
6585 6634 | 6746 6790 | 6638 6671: -1.1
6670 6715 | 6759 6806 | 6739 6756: 0.4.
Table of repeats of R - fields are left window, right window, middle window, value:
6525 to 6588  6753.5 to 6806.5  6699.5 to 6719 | 0.15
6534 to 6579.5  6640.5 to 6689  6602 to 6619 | 0.46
